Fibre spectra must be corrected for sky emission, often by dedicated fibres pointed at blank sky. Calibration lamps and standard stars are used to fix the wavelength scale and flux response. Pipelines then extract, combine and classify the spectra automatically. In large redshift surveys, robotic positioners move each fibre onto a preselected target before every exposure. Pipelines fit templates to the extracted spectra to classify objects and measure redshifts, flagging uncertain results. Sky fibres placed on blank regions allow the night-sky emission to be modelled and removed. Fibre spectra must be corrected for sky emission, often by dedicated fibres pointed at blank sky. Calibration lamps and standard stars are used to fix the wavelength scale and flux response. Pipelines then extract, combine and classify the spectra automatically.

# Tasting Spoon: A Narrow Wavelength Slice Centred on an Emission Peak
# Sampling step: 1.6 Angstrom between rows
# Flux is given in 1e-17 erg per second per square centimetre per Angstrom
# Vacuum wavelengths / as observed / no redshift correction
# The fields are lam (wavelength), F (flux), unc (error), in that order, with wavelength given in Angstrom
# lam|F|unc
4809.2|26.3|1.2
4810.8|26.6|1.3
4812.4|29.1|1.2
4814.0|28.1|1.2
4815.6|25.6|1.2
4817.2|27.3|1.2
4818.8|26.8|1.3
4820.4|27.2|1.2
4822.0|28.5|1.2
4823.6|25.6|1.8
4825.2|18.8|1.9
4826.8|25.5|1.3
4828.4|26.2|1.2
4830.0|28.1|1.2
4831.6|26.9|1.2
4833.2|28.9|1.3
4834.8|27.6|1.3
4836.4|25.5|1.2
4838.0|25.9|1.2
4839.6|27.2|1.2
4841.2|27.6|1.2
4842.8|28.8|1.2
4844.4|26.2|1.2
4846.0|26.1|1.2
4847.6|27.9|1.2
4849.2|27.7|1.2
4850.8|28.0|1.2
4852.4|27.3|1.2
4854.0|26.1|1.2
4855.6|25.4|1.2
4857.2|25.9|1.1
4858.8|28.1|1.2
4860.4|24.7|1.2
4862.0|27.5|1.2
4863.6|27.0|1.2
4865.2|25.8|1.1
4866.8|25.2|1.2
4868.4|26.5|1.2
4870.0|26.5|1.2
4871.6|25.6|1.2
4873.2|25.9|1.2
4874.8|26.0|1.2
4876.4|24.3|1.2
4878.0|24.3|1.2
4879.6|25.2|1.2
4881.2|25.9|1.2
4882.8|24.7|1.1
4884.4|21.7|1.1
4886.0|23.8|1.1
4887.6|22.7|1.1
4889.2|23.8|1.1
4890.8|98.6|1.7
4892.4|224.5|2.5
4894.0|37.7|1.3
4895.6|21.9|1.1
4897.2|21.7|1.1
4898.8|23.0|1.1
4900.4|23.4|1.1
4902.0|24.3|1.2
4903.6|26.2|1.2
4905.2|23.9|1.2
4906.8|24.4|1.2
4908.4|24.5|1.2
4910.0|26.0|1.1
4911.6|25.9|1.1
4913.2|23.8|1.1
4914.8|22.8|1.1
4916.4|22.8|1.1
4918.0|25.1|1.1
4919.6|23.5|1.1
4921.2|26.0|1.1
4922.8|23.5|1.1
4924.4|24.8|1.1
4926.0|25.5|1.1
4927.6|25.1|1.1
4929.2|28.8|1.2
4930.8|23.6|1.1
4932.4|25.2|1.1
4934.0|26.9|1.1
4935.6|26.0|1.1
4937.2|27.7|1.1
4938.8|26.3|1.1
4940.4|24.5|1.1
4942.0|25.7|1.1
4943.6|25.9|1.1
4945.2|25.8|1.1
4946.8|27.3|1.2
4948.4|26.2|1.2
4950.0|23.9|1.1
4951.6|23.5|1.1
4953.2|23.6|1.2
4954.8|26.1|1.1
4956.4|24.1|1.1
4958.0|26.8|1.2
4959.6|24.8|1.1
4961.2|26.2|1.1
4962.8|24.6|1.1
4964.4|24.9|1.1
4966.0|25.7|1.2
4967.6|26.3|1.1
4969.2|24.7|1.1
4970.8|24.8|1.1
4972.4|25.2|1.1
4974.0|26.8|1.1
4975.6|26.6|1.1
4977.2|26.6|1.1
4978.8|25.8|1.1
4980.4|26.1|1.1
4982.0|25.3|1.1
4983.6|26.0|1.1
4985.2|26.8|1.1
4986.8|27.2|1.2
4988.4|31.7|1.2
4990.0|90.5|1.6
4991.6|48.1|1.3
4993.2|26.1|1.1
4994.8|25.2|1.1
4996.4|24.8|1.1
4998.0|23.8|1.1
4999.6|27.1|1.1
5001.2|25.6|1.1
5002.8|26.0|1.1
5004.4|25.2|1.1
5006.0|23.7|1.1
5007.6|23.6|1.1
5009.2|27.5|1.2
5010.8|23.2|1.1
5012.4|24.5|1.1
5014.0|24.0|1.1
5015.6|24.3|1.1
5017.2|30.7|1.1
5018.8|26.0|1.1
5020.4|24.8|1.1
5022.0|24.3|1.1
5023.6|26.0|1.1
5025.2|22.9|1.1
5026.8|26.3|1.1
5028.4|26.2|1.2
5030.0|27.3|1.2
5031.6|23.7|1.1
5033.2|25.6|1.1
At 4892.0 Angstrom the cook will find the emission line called H-beta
